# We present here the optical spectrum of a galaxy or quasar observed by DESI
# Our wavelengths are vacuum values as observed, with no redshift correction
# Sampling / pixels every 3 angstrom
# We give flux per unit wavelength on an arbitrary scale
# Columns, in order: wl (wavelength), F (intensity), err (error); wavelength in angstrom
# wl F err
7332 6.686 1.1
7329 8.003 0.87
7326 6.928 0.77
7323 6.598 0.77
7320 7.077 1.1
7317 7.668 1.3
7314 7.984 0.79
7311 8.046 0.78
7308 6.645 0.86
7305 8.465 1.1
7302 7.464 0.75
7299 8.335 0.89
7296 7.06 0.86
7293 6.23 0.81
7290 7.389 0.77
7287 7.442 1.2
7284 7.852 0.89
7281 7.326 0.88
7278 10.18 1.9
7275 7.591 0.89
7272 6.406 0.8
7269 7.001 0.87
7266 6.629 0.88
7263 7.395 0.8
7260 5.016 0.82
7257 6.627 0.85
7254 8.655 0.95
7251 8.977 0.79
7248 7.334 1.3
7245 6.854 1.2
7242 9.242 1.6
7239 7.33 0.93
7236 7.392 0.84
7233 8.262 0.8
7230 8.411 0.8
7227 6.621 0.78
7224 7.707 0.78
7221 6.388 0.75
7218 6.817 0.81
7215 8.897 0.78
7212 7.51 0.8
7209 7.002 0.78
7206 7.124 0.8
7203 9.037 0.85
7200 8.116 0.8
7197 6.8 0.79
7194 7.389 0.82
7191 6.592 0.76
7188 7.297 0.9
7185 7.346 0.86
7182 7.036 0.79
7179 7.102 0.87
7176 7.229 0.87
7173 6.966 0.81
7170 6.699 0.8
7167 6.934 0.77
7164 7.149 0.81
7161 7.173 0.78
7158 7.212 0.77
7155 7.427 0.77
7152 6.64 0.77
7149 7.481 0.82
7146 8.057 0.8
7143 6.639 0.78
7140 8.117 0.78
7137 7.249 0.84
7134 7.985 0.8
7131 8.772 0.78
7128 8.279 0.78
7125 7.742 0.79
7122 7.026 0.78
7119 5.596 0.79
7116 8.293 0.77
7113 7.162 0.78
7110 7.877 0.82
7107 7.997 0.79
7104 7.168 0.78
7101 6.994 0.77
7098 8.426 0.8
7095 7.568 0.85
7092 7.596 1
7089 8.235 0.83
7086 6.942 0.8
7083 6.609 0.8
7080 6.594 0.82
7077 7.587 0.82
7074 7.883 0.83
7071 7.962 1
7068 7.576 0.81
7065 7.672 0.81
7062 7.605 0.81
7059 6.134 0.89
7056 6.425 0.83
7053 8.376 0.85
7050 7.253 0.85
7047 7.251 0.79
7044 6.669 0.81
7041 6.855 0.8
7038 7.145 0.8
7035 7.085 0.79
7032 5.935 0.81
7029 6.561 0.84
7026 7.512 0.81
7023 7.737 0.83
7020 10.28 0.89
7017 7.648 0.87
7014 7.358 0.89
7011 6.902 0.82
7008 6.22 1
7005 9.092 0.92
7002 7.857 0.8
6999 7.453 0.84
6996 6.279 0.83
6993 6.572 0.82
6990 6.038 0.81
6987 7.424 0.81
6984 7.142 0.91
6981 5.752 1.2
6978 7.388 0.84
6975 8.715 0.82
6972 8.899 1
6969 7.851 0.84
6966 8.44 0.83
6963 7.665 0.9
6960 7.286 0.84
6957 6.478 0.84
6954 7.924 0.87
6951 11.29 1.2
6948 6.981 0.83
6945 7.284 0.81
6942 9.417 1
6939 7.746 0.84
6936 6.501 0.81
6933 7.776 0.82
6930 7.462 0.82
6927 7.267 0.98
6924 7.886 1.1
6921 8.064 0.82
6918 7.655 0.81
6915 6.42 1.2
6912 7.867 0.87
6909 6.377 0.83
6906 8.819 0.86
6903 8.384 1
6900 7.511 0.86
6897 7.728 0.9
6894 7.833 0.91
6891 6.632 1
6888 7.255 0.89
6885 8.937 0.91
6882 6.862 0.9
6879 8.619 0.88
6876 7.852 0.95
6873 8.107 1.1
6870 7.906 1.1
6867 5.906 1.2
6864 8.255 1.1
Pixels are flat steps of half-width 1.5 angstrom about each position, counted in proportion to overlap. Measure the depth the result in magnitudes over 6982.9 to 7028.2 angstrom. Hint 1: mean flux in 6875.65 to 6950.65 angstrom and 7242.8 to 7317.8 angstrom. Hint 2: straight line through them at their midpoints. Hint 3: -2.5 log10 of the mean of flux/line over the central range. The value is 0.032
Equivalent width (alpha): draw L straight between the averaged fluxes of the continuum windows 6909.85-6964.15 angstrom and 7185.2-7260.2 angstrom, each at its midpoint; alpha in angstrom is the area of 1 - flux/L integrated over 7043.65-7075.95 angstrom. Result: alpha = 1.1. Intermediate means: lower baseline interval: 7.7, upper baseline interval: 7.54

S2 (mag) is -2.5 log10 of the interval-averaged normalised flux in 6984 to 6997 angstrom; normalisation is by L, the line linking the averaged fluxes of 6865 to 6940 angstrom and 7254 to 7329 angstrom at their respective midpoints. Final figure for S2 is 0.13 mag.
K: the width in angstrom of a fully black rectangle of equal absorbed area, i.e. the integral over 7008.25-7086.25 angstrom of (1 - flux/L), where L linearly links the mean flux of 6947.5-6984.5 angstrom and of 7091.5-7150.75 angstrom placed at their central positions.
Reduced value 4.5 angstrom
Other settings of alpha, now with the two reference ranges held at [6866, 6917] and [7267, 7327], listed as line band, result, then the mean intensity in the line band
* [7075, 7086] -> 0.8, 6.97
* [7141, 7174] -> 1.7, 7.14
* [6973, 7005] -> 1.6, 7.19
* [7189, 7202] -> 0.4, 7.3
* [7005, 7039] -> 0.8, 7.39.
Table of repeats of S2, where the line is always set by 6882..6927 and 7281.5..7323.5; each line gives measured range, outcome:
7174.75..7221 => 0.02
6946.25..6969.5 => -0.05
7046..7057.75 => 0.04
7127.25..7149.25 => -0.04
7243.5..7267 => 0.04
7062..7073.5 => -0.02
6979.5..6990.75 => 0.15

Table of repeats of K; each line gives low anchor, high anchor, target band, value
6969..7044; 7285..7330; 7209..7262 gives -0.85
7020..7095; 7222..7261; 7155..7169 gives 0.60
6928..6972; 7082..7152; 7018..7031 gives -0.32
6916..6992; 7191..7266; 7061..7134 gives 0.27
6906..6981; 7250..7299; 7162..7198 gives 2.09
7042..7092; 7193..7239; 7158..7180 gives 1.27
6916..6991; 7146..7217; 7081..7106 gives 0.10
